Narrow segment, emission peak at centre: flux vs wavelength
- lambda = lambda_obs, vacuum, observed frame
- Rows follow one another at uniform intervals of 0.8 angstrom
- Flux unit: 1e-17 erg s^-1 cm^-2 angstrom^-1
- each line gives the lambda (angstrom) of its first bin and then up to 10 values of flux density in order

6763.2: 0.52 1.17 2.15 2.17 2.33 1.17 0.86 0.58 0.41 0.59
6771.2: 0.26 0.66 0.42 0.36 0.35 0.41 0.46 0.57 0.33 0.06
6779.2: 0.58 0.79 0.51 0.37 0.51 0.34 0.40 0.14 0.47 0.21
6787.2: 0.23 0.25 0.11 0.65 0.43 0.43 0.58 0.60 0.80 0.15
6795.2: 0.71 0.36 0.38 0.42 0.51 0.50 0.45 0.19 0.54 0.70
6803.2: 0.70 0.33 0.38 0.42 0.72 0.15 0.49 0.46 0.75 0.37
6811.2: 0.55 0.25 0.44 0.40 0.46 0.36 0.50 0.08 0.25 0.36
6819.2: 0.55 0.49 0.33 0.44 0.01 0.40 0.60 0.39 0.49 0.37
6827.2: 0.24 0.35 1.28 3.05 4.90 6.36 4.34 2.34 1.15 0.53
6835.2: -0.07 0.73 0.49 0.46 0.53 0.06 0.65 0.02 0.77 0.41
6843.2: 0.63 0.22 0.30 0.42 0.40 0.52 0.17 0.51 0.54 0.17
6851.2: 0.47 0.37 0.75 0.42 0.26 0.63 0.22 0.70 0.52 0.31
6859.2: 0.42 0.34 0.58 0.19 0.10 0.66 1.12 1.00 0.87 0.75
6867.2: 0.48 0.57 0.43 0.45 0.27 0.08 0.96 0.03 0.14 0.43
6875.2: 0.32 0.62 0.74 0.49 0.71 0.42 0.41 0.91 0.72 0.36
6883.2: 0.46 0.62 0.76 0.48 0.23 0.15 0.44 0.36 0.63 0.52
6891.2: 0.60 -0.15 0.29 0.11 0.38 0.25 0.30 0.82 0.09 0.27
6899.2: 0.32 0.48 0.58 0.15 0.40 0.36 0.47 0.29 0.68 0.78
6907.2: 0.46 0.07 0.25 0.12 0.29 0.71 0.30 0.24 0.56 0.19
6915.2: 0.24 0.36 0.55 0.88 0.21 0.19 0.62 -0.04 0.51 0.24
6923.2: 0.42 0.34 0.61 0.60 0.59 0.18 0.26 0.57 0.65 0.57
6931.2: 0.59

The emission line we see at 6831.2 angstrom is [O III]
